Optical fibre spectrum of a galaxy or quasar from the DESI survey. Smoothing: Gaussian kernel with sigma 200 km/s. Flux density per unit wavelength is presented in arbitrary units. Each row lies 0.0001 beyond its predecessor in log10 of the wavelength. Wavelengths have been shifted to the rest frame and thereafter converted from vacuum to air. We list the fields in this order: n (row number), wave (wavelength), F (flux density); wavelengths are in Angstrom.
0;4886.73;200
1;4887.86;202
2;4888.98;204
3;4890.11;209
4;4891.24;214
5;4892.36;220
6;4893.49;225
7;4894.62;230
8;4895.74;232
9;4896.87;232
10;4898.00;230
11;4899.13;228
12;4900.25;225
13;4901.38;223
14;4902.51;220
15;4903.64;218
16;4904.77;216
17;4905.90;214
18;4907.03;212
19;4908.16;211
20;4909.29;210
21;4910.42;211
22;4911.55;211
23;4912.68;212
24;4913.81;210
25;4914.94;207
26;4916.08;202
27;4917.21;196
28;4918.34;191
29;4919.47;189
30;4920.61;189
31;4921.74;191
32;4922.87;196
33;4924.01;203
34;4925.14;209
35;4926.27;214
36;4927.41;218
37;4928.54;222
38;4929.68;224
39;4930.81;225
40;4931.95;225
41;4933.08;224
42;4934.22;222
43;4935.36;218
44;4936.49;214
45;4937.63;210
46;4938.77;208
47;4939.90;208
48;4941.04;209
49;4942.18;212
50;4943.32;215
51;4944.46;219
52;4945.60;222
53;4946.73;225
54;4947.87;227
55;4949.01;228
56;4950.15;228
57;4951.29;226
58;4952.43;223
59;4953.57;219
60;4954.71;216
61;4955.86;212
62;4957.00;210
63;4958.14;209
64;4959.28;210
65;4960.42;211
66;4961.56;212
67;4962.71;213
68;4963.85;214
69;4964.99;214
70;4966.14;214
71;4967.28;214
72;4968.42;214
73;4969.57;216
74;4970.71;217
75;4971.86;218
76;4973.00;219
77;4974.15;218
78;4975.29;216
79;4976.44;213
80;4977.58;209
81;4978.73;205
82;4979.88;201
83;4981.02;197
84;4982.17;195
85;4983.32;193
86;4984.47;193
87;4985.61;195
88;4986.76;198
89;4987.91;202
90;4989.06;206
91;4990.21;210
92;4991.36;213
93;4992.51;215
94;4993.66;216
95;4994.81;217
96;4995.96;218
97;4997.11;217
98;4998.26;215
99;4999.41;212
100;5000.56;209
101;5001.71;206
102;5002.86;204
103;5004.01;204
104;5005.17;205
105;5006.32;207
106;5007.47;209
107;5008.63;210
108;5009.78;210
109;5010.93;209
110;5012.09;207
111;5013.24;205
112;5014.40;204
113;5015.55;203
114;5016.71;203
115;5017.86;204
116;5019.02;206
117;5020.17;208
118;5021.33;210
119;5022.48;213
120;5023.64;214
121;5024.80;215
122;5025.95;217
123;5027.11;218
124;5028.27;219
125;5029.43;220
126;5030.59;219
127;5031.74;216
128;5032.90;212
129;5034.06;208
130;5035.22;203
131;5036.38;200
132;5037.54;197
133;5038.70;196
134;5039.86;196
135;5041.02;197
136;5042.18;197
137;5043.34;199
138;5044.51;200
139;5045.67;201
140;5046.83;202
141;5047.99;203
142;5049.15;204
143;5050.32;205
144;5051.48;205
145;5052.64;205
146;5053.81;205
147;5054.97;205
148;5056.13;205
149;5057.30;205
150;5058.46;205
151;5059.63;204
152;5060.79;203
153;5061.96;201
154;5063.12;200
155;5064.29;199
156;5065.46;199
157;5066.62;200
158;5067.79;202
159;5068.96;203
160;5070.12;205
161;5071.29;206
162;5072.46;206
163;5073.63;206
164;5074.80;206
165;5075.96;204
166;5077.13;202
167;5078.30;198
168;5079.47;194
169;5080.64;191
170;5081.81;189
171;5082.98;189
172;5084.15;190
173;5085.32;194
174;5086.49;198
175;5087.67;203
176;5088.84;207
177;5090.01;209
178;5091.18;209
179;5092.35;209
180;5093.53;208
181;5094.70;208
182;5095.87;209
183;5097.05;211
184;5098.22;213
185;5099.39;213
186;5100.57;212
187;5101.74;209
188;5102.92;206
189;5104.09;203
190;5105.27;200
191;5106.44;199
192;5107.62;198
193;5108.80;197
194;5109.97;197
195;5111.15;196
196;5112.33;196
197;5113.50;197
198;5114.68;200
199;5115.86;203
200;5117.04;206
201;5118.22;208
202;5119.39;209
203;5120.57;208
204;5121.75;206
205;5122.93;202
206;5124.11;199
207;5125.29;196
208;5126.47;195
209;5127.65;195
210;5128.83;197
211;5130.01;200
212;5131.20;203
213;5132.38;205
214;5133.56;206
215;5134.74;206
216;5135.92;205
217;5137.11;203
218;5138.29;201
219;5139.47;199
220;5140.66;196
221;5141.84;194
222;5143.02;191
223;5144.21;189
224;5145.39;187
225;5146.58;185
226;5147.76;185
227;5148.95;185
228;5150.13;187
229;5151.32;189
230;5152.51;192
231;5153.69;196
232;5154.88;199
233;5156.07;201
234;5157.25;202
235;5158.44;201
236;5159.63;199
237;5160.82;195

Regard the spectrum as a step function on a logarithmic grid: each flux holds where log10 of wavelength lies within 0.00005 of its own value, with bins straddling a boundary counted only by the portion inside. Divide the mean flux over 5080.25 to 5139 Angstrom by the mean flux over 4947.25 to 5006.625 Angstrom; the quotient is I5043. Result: 1.0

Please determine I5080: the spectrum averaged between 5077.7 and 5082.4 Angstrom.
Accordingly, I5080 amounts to 193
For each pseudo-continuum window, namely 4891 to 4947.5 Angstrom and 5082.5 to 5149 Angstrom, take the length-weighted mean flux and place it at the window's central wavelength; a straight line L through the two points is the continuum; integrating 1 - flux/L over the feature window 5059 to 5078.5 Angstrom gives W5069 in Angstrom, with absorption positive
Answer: 0.13 Angstrom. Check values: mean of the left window 214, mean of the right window 201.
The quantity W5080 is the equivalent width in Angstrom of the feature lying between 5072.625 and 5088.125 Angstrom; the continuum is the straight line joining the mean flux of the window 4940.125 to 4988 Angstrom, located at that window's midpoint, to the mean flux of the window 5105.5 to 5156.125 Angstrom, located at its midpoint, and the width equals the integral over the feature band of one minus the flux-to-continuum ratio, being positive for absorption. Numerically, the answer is 0.4 Angstrom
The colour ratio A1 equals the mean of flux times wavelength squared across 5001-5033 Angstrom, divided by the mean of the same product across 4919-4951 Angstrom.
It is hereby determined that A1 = 1.0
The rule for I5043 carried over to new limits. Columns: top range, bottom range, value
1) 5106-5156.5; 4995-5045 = 0.95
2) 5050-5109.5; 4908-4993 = 0.96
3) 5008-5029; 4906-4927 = 1.03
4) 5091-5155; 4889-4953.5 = 0.93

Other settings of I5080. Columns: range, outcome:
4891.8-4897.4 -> 228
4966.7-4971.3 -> 215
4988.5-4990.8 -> 208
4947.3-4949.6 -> 227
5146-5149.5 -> 185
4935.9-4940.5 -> 210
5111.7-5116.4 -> 199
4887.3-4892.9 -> 210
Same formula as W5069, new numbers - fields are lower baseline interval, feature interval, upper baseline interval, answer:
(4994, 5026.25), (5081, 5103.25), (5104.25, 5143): -0.15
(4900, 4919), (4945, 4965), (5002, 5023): -0.85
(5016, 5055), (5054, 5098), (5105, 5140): 0.36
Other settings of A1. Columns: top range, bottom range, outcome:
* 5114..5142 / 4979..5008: 1.03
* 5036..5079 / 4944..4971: 0.97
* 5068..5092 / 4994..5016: 0.99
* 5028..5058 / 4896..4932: 1.02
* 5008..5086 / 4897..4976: 1.00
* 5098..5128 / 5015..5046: 1.01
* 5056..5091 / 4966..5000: 0.99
